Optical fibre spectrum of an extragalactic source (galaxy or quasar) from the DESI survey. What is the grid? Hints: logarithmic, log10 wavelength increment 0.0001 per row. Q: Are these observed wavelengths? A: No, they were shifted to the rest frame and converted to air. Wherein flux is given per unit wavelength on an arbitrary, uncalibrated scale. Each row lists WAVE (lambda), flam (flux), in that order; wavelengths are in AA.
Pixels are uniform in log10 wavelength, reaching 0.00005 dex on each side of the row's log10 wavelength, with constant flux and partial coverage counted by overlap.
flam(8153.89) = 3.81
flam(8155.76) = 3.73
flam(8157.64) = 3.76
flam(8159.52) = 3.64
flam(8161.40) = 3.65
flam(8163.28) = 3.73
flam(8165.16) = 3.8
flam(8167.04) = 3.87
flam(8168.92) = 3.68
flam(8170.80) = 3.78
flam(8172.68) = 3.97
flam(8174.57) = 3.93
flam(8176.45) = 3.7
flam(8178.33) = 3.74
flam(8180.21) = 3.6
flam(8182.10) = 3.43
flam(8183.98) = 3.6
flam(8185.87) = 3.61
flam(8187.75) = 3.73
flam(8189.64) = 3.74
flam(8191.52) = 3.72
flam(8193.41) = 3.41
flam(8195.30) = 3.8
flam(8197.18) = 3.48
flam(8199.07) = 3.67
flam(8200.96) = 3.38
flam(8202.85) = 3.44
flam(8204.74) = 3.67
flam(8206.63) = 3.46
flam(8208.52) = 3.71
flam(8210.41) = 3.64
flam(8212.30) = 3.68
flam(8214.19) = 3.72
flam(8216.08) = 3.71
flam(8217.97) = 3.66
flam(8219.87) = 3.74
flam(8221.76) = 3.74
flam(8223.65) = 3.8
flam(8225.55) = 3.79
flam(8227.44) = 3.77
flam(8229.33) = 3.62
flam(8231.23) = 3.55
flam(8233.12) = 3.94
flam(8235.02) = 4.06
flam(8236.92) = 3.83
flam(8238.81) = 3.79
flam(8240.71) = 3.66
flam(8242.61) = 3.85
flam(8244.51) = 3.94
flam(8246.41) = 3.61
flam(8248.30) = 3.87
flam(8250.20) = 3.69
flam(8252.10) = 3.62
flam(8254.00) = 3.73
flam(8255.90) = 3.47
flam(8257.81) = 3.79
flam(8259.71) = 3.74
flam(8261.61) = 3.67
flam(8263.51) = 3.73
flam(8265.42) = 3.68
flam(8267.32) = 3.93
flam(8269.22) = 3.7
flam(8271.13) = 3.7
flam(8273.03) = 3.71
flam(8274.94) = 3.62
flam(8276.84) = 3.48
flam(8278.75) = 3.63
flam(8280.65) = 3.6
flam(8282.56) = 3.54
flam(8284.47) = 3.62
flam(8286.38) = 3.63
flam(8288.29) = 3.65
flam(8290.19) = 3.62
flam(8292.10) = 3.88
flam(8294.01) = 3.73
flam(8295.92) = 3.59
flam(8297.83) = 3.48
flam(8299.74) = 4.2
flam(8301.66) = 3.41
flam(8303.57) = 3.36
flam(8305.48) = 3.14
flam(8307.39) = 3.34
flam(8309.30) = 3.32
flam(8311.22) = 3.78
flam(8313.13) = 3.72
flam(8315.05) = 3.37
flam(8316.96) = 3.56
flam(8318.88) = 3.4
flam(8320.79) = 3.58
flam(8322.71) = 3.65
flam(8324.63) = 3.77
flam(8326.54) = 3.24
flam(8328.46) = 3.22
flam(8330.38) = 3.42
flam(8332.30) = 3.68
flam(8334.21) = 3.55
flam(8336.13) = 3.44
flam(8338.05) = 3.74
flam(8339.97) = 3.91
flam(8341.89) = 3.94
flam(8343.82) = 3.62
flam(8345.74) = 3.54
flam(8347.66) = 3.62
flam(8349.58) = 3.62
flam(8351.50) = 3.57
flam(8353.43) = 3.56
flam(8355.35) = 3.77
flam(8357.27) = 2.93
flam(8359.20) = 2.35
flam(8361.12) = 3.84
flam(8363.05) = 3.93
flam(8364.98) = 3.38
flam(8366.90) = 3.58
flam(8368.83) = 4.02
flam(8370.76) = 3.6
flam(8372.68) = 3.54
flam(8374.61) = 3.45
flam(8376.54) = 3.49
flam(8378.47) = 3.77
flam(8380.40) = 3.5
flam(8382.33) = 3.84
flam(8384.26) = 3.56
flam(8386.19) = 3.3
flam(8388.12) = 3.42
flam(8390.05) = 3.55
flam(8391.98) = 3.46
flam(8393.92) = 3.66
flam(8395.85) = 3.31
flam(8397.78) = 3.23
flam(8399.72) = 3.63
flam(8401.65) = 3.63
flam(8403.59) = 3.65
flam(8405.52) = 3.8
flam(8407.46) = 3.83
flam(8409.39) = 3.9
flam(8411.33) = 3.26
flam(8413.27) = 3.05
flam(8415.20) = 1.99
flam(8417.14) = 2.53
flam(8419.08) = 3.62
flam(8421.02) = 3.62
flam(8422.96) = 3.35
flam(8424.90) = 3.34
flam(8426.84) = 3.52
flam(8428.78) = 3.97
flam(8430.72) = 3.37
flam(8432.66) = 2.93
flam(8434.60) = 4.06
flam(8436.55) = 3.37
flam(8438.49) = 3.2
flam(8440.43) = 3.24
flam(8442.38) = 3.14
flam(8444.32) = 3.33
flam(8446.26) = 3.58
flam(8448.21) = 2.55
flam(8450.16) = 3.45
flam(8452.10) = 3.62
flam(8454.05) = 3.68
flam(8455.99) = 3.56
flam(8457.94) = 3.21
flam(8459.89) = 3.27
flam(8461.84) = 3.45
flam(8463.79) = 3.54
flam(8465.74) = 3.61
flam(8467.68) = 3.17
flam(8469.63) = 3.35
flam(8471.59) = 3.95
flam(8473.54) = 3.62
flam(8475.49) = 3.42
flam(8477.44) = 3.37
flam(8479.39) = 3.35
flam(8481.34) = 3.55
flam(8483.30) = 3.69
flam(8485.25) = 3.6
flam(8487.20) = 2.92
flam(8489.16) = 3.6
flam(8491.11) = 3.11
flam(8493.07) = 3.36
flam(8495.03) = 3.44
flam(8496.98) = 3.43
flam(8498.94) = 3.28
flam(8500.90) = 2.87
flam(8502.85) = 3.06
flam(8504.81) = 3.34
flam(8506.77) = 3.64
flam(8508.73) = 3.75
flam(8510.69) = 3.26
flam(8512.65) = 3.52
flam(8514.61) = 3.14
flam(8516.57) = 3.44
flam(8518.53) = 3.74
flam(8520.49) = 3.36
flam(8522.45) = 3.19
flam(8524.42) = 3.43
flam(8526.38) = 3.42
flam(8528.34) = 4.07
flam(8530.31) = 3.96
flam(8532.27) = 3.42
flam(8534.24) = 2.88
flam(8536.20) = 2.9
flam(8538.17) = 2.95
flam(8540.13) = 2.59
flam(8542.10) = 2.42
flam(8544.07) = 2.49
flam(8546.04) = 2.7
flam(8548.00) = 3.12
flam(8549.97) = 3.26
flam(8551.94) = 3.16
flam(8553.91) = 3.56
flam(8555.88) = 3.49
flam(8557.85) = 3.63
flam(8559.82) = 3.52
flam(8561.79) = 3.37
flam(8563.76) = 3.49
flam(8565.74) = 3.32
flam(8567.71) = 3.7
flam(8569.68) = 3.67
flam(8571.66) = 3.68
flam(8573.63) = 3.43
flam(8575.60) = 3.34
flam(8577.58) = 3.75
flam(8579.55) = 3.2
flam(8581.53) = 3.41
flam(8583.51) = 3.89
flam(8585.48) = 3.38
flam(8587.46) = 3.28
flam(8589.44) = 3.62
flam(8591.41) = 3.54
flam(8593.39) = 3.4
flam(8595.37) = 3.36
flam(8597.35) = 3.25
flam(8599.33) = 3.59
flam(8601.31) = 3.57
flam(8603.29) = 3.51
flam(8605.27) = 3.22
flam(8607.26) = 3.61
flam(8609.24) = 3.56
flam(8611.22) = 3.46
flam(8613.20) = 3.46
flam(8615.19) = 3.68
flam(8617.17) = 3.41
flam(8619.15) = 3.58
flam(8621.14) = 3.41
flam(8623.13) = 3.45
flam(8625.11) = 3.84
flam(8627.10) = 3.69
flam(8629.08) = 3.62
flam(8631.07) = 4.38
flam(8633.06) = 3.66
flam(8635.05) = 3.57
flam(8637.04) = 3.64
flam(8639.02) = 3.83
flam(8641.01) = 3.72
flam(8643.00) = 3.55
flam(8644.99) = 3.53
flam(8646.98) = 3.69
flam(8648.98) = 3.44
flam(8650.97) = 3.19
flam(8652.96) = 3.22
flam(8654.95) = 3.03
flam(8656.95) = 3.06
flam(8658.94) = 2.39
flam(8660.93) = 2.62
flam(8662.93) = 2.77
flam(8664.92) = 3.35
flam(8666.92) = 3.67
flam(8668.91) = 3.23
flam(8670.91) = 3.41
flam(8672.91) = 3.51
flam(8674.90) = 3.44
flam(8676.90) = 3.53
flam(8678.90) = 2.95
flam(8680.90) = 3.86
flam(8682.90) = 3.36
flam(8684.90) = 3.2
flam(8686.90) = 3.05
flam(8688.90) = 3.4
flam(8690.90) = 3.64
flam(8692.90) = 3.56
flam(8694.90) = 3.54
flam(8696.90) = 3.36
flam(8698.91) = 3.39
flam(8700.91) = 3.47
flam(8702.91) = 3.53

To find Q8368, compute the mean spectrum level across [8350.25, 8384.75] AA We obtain 3.54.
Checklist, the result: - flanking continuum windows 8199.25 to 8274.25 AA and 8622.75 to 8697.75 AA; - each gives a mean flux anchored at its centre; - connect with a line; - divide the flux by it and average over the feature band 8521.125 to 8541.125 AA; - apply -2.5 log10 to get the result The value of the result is 0.073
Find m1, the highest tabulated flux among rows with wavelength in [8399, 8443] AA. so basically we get 4.06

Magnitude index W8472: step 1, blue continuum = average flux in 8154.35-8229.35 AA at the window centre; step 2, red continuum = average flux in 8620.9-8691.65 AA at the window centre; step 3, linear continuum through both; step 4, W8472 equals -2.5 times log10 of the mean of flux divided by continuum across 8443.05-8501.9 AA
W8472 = 0.04 mag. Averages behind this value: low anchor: 3.68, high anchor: 3.41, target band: 3.4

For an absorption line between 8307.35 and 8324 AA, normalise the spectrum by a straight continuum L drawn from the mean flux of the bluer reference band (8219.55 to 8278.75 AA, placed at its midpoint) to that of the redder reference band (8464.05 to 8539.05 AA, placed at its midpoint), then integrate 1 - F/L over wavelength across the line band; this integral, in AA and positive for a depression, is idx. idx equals 0.49 AA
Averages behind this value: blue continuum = 3.73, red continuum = 3.4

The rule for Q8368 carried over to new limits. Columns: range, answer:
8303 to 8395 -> 3.53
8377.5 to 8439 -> 3.45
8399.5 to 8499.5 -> 3.4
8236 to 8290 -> 3.69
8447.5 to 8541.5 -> 3.37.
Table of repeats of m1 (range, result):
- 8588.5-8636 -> 4.38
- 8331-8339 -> 3.74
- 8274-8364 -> 4.2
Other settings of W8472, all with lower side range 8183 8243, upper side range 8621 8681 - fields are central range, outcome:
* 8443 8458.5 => 0.053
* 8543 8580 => 0.035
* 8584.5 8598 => 0.015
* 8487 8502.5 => 0.082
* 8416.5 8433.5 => 0.055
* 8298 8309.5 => 0.048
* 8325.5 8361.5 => 0.033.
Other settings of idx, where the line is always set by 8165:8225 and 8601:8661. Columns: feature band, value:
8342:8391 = 0.8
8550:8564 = 0.3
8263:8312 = 0.2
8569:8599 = 0.2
